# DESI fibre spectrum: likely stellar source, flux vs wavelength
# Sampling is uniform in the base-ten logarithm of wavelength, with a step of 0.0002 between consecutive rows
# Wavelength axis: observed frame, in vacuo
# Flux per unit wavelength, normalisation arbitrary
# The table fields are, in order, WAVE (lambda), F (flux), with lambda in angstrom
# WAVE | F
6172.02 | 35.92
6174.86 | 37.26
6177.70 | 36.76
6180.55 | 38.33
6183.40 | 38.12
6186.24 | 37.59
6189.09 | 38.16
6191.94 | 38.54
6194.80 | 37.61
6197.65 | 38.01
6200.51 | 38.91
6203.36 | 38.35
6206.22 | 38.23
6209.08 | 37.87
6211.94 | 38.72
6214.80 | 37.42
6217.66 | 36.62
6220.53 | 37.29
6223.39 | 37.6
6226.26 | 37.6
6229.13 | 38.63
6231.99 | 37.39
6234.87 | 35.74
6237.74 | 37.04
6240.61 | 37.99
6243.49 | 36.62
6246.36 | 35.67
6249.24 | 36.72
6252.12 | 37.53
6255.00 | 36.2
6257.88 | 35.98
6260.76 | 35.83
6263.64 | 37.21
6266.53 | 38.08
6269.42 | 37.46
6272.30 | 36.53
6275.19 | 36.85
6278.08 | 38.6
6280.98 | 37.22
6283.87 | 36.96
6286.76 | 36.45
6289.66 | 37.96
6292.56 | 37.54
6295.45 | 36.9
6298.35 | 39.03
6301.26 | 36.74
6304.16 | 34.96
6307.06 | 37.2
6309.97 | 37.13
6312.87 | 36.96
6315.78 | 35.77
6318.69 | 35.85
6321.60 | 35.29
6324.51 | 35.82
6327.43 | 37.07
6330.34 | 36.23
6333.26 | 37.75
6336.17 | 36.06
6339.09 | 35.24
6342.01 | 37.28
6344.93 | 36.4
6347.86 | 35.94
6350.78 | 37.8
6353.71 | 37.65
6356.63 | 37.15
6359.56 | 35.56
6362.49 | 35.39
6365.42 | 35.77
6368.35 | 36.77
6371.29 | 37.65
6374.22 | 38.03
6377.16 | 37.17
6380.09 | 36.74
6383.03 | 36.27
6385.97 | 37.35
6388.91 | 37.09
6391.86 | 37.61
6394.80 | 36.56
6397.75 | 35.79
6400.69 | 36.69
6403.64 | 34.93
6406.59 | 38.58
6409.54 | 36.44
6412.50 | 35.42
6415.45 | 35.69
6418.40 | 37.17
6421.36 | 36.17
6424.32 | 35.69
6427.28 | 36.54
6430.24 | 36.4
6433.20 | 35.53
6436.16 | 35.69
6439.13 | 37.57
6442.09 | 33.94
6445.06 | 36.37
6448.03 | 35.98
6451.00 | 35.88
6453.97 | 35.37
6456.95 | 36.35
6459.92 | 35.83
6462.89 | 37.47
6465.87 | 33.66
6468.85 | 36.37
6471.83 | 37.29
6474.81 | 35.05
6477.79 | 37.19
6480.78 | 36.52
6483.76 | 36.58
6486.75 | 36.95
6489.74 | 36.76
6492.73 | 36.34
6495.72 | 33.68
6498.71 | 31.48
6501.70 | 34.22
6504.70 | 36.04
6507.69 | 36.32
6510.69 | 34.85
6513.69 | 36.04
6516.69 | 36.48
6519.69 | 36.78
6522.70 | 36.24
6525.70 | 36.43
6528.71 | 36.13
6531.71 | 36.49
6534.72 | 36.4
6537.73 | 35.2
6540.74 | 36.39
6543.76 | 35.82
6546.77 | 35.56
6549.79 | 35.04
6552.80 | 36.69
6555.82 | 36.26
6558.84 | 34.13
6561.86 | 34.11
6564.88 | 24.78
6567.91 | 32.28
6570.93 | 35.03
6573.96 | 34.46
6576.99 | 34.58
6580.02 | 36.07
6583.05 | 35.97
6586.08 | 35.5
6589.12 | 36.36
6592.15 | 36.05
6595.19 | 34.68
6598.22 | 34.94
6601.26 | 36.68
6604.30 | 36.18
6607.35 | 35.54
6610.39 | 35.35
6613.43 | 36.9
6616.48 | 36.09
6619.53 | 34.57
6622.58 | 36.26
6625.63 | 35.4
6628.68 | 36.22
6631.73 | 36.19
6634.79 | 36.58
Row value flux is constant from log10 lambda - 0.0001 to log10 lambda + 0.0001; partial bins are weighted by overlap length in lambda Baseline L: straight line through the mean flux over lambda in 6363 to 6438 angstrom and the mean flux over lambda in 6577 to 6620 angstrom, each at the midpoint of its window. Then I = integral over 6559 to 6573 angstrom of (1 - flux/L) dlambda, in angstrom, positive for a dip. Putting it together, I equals 1.55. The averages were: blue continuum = 36.5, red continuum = 35.8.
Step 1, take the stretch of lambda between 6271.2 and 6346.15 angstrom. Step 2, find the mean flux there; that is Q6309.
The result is 36.8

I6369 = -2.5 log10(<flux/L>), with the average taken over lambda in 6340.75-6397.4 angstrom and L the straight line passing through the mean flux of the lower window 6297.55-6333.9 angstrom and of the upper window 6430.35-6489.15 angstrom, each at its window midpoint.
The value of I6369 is -0.01 mag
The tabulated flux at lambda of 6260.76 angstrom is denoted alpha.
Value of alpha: 35.83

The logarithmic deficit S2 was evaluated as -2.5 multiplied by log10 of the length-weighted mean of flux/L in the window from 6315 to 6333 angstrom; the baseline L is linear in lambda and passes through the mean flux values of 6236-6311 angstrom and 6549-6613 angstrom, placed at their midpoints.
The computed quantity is 0.02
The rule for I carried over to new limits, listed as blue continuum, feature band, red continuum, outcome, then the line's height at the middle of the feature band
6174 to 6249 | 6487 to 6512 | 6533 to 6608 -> 0.3 angstrom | 35.5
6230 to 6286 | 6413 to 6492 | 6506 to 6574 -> -1.0 angstrom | 35.7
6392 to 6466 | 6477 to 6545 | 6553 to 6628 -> -0.6 angstrom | 35.5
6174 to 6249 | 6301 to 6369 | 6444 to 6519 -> 0.7 angstrom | 36.8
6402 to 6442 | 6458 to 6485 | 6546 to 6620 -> -0.3 angstrom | 35.8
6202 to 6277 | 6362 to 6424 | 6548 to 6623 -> -0.7 angstrom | 36.2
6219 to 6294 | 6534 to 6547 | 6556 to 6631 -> -0.2 angstrom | 35.3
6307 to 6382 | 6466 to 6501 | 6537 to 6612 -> -0.1 angstrom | 35.6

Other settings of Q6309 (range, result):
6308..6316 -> 36.8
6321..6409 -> 36.7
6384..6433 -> 36.5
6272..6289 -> 37.2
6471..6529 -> 35.8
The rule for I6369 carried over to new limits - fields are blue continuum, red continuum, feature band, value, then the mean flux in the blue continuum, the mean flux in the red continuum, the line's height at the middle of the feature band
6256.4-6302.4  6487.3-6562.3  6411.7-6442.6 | 0.006 mag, 37.2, 35.6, 36.3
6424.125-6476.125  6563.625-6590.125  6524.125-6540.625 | -0.047 mag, 36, 33.9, 34.6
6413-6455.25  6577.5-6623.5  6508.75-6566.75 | 0.019 mag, 36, 35.8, 35.9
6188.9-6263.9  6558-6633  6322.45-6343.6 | 0.007 mag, 37.4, 35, 36.7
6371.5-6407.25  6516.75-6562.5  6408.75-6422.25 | 0.017 mag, 36.9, 35.9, 36.7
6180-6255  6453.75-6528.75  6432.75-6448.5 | 0.010 mag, 37.6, 35.9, 36.2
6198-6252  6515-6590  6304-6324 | 0.018 mag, 37.5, 35.2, 36.8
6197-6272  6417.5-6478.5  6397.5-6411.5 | -0.006 mag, 37.3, 36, 36.3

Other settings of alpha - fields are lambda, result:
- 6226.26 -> 37.6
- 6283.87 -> 36.96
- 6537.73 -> 35.2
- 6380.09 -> 36.74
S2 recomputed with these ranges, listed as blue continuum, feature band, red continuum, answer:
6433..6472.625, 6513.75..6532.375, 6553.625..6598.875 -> -0.04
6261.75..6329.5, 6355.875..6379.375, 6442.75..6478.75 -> 0.00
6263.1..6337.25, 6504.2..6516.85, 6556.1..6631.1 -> -0.01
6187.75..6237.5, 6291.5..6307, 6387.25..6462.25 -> 0.00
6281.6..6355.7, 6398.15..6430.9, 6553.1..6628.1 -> -0.01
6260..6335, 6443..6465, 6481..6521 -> 0.00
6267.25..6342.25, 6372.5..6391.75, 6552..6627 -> -0.02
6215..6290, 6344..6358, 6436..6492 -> -0.01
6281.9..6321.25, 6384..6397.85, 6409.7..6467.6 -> -0.02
